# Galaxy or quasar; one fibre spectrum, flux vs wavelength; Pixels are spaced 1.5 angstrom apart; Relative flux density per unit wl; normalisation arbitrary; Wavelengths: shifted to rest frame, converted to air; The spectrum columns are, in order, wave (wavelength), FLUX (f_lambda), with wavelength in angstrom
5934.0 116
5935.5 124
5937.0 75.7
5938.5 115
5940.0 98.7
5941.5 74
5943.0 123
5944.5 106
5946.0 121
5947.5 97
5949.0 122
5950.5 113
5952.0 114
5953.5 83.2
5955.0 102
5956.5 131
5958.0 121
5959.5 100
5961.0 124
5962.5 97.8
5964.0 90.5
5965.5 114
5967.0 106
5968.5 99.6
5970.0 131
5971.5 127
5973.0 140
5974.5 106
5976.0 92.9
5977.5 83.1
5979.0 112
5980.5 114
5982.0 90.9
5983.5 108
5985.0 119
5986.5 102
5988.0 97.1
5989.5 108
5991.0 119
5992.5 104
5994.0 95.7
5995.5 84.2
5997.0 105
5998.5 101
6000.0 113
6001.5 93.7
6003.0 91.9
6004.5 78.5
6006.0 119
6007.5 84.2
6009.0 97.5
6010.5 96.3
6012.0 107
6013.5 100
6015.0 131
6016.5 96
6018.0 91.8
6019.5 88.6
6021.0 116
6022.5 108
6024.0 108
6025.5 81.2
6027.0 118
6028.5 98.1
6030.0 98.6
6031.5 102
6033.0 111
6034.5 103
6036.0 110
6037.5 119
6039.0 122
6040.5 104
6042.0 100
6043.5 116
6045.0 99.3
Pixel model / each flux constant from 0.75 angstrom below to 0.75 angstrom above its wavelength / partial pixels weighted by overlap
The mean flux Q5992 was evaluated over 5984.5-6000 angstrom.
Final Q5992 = 104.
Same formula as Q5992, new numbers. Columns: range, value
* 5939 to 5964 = 108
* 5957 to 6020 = 104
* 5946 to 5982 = 109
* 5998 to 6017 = 101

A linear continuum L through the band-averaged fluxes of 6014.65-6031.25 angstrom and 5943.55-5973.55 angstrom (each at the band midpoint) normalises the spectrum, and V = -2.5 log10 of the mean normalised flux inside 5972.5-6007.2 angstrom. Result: 0.05 mag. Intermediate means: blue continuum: 112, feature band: 103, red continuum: 103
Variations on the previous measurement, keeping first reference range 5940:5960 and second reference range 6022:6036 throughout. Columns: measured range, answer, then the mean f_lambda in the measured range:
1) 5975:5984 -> 0.065 mag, 100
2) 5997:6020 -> 0.053 mag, 99.6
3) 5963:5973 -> -0.062 mag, 113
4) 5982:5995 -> 0.005 mag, 105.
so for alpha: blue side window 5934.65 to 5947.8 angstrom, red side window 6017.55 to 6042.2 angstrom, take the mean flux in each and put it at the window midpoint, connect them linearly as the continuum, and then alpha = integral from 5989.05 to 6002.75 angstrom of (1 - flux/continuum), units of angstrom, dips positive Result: 0.33 angstrom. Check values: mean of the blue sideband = 104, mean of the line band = 102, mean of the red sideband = 105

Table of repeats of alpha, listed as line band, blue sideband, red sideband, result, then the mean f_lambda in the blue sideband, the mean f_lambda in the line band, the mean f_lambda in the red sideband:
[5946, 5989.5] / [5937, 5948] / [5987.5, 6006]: -3.0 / 103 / 109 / 100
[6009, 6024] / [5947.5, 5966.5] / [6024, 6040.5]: 0.4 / 109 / 104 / 106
